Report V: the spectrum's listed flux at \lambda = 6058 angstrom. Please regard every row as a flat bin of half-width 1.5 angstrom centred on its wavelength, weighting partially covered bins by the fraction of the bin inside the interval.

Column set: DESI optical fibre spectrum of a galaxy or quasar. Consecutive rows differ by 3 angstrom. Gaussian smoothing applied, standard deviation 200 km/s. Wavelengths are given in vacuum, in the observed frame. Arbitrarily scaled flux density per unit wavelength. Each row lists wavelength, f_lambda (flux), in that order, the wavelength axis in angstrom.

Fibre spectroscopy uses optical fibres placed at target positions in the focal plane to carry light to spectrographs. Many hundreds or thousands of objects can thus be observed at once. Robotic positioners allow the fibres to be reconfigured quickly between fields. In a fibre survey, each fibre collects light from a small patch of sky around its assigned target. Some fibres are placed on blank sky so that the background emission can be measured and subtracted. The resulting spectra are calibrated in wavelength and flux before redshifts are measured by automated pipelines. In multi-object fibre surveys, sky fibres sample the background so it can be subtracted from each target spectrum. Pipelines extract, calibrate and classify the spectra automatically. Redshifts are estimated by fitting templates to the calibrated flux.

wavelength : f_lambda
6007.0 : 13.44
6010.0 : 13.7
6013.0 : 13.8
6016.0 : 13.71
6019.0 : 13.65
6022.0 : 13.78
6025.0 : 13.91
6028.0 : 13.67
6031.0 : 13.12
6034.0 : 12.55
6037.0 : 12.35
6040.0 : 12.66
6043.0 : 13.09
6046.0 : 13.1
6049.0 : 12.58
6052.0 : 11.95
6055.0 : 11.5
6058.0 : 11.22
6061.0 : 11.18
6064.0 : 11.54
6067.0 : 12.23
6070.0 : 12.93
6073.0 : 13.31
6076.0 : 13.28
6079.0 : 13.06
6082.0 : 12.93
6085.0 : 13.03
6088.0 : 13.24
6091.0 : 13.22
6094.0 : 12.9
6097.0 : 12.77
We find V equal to 11.22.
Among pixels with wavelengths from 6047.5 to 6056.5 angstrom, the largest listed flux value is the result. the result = 12.58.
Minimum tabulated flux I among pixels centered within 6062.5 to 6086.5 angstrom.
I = 11.54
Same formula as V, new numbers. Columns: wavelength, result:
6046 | 13.1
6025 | 13.91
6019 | 13.65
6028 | 13.67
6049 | 12.58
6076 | 13.28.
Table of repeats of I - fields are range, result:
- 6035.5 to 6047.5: 12.35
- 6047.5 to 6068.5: 11.18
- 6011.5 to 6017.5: 13.71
